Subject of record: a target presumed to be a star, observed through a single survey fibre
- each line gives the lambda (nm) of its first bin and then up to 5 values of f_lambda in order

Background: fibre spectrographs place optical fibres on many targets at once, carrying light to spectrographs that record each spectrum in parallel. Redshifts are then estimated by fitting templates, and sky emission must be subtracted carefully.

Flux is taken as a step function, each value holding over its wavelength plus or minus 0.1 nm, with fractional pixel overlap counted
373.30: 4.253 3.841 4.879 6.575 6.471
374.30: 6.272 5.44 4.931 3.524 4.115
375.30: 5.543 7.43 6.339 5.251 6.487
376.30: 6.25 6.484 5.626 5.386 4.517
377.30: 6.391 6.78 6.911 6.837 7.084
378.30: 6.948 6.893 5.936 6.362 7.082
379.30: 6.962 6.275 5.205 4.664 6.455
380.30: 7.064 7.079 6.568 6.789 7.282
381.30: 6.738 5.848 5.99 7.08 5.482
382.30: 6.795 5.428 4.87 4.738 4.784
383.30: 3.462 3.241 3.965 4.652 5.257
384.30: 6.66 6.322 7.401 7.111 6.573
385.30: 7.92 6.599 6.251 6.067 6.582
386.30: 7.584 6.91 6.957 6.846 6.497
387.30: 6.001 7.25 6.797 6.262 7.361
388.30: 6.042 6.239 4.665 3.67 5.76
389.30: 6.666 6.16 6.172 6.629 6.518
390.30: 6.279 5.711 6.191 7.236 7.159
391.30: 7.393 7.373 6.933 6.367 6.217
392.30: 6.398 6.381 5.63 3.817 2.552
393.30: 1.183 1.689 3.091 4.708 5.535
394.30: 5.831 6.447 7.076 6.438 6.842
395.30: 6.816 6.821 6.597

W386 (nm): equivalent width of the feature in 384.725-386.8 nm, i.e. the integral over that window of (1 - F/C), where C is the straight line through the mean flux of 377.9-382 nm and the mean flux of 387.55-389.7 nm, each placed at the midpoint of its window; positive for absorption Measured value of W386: -0.24 nm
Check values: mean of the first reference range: 6.52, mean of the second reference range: 6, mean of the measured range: 6.88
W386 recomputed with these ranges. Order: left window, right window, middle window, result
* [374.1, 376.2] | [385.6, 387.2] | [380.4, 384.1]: 0.402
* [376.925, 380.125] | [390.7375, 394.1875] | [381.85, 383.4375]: 0.208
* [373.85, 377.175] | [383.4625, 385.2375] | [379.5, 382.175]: -0.263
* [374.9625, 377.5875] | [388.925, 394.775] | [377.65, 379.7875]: -0.281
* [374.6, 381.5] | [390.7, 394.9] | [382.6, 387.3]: -0.098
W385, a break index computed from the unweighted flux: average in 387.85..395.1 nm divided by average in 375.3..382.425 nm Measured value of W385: 0.9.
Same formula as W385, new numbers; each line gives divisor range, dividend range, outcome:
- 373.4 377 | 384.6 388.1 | 1.22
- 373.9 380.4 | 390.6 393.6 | 0.91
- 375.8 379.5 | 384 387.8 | 1.06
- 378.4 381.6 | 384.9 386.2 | 1.04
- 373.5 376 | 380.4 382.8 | 1.15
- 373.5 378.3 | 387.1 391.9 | 1.09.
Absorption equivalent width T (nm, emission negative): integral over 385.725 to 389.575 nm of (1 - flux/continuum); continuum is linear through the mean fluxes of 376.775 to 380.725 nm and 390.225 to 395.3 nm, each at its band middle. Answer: -0.28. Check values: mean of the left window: 6.36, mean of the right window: 5.64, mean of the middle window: 6.33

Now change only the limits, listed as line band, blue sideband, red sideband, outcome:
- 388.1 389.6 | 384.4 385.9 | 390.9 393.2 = 0.16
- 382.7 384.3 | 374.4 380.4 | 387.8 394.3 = 0.37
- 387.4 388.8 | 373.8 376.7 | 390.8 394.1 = -0.25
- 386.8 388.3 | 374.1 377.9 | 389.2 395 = -0.24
